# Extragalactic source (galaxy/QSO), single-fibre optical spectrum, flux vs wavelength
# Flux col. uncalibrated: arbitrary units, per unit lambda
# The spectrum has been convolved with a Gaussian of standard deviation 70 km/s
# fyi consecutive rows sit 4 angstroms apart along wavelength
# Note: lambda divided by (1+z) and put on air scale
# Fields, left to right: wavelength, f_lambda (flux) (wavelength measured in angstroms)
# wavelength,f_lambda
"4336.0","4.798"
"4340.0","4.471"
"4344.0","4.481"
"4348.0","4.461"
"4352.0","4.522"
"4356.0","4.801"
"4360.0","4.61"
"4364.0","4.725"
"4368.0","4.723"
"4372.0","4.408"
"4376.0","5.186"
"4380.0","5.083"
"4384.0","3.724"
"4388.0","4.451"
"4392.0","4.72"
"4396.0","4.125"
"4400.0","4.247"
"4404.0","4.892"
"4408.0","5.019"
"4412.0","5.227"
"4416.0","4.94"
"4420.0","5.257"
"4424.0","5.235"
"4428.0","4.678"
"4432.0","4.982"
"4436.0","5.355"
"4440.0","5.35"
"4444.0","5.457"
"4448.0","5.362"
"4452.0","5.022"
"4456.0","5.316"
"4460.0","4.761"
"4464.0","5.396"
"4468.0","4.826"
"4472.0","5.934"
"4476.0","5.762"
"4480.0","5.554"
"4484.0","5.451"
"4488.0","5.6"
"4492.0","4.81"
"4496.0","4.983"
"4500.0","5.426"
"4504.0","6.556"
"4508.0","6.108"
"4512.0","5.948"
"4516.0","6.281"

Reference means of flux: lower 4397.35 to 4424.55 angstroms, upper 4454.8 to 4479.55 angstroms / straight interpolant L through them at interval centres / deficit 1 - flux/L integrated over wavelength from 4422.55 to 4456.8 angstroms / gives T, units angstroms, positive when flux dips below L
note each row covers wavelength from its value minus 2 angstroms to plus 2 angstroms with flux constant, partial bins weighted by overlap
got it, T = -0.3 angstroms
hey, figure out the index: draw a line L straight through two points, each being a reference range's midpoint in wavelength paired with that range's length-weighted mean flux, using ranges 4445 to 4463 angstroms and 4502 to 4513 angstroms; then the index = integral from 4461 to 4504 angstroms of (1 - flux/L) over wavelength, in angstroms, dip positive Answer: 2.3 angstroms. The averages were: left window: 5.15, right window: 6.23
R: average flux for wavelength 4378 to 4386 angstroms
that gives 4.4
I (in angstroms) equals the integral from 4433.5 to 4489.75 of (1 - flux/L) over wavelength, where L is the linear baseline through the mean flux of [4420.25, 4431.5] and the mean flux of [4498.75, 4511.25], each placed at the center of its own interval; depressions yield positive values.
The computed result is 1.2 angstroms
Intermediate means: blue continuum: 5.01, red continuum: 6.06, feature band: 5.36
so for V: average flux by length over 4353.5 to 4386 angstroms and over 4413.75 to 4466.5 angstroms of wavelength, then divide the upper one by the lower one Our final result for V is 1.11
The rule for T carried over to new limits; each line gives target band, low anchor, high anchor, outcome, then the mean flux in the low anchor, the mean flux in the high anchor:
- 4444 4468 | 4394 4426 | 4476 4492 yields 0.3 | 4.87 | 5.47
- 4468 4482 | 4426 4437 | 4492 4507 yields -0.7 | 4.97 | 5.57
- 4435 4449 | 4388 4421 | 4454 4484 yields -0.7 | 4.77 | 5.37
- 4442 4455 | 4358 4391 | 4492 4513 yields -0.1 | 4.62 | 5.7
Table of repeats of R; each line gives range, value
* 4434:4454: 5.31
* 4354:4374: 4.65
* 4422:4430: 4.96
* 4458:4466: 5.08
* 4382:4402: 4.25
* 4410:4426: 5.16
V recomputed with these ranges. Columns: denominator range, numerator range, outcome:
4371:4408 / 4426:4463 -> 1.13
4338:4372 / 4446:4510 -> 1.18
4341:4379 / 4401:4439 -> 1.08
